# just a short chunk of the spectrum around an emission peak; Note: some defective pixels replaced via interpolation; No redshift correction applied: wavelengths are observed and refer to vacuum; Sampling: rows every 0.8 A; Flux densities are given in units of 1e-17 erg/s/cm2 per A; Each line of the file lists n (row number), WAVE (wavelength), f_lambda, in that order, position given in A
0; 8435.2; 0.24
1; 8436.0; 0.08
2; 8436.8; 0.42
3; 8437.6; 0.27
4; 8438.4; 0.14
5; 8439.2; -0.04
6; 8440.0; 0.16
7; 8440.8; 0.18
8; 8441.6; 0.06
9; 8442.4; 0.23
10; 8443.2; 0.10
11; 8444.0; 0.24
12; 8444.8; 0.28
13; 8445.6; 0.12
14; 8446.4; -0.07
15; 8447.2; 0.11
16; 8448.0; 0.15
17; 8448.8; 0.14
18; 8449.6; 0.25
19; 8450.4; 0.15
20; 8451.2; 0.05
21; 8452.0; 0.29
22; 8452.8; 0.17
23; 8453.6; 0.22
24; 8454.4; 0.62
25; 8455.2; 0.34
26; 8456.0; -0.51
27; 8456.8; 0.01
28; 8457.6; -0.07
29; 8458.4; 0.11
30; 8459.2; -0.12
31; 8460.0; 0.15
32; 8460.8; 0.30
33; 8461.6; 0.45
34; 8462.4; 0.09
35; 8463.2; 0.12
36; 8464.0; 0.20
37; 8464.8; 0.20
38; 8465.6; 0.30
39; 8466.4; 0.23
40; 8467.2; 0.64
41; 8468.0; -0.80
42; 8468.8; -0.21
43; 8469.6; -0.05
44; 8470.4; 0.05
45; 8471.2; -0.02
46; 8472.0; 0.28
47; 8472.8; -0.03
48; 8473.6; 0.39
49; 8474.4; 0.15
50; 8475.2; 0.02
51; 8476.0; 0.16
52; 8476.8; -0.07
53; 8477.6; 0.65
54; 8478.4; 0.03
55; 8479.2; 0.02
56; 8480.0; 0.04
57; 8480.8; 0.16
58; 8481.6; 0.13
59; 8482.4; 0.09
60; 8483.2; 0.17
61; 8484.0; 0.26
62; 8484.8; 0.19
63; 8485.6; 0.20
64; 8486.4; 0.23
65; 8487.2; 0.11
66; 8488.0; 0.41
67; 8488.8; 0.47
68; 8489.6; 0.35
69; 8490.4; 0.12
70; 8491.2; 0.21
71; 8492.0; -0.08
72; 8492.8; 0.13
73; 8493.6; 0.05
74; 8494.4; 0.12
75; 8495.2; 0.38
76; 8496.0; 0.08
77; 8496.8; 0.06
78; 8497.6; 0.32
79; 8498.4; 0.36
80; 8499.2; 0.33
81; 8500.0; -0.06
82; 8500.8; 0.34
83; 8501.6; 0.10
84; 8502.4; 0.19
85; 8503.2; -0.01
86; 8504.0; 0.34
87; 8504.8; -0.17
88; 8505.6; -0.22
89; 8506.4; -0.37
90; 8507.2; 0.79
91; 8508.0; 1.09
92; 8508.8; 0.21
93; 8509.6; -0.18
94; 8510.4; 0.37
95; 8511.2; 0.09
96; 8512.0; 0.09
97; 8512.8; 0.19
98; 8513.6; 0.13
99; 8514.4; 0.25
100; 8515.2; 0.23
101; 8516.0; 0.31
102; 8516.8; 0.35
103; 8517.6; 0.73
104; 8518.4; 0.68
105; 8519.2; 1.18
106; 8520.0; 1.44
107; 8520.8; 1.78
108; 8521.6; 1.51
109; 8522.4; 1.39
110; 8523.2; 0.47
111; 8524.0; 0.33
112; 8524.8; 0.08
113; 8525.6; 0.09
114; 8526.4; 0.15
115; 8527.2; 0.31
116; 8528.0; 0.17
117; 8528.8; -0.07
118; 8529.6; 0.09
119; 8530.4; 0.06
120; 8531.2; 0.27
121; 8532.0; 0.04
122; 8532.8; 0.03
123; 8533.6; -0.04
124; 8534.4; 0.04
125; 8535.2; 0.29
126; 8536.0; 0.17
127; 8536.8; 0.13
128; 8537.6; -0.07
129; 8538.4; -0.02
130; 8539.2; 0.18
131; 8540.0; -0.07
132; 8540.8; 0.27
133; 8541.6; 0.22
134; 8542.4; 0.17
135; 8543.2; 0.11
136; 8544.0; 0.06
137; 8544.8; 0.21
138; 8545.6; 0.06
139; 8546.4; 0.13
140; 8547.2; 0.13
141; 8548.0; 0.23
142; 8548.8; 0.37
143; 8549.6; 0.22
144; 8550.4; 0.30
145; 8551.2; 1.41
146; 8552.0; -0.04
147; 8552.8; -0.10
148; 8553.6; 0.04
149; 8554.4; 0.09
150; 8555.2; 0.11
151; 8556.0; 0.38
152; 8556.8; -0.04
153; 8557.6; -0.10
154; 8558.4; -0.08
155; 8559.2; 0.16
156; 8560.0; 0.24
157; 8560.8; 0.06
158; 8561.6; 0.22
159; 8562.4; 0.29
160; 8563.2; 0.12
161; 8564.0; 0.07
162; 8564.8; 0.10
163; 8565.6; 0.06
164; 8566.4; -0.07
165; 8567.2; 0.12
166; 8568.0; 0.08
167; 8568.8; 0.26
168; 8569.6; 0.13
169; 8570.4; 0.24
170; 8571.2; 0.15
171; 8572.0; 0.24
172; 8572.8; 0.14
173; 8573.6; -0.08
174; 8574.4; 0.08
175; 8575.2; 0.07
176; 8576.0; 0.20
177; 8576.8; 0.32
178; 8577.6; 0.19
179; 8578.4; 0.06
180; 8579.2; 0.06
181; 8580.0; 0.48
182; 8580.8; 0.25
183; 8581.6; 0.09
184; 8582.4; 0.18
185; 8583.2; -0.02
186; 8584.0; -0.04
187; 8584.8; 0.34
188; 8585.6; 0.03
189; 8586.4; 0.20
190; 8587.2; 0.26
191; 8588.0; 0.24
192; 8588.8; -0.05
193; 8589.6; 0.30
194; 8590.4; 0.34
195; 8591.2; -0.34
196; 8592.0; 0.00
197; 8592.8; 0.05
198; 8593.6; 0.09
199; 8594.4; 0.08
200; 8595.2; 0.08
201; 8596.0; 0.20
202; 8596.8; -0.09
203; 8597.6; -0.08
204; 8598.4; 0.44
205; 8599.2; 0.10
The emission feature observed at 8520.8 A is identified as H-beta 4861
